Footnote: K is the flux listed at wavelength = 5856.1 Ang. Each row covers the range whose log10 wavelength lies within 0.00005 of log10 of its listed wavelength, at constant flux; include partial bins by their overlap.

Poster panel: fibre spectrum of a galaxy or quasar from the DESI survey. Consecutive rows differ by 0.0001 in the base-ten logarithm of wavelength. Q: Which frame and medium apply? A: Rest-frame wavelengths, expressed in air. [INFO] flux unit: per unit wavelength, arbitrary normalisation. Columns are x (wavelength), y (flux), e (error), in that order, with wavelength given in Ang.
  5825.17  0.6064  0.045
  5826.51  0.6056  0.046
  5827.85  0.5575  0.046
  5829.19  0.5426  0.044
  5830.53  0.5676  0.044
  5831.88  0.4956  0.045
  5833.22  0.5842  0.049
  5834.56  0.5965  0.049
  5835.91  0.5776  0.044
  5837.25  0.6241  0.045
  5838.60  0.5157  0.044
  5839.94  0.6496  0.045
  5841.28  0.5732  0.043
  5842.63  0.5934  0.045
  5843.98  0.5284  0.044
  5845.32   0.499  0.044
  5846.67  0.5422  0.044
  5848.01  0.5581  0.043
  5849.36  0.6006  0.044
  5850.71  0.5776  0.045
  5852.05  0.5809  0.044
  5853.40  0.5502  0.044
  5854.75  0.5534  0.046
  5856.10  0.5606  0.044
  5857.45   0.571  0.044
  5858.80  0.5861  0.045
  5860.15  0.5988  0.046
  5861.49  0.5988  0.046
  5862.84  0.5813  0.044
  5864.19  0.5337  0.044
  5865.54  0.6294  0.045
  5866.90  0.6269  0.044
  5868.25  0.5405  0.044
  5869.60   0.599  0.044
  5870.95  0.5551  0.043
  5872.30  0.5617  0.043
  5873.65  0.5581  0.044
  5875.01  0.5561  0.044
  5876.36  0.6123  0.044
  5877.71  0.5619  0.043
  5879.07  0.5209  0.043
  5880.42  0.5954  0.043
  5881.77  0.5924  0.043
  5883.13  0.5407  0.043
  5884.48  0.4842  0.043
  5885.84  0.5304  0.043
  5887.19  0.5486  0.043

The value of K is 0.5606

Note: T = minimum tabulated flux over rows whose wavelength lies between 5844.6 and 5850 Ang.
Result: 0.499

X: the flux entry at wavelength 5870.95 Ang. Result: 0.5551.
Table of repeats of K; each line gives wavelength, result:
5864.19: 0.5337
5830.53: 0.5676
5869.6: 0.599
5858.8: 0.5861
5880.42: 0.5954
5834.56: 0.5965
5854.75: 0.5534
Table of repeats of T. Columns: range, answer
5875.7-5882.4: 0.5209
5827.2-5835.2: 0.4956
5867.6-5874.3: 0.5405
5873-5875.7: 0.5561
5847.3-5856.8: 0.5502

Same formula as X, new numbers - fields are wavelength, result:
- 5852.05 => 0.5809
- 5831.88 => 0.4956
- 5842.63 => 0.5934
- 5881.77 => 0.5924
